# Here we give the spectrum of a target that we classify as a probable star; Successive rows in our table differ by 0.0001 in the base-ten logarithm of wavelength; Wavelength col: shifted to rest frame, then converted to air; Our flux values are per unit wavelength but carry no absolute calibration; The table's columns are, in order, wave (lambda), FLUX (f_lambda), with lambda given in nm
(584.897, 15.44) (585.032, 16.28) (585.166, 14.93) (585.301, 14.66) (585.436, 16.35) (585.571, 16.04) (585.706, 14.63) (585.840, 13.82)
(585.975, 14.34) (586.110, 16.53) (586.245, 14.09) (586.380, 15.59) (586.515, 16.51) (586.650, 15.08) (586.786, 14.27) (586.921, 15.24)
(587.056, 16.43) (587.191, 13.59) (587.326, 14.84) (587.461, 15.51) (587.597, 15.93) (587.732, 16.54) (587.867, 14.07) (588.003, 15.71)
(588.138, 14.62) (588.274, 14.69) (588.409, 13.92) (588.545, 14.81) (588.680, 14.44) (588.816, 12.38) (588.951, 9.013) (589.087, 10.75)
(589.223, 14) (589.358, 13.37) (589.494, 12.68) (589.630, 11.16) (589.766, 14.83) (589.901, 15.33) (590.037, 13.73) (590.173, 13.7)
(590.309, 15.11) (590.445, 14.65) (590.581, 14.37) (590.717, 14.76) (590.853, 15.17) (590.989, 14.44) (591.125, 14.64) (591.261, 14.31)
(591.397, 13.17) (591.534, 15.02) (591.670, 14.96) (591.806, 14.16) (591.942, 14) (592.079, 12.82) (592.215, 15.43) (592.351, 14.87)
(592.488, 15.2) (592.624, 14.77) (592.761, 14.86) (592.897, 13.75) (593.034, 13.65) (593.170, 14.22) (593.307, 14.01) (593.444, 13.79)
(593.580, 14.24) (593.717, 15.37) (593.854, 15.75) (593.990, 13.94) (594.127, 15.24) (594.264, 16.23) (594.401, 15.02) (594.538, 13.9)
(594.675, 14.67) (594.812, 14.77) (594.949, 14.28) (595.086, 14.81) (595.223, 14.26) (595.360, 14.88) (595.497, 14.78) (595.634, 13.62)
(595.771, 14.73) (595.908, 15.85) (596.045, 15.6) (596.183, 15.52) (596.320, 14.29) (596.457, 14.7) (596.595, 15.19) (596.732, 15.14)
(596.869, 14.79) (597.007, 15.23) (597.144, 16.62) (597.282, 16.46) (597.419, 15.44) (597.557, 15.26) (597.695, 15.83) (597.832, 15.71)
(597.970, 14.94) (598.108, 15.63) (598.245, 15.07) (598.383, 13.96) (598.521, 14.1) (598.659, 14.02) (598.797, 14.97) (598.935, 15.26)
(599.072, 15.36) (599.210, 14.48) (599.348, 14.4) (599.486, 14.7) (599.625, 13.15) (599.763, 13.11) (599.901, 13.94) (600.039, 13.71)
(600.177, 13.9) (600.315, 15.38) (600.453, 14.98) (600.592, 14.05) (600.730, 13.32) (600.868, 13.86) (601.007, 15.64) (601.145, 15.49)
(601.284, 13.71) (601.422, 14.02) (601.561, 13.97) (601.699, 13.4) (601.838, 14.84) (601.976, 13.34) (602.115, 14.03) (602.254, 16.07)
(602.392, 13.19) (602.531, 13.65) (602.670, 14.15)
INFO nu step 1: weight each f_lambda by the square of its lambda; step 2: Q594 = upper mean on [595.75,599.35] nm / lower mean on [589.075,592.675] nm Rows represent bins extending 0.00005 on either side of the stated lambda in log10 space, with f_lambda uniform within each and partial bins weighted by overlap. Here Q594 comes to 1.1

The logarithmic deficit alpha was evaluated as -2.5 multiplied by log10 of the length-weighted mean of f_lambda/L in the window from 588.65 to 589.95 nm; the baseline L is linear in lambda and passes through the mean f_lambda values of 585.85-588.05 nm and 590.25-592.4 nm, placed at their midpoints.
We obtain 0.17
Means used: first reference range 15.2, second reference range 14.5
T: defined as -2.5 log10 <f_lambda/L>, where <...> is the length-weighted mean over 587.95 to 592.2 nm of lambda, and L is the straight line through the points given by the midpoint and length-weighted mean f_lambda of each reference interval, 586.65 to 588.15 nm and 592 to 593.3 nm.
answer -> 0.06 mag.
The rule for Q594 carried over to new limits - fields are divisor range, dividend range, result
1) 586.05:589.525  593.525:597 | 1.06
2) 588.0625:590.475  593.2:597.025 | 1.12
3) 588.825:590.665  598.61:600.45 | 1.12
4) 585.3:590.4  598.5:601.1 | 1.04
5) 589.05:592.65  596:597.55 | 1.11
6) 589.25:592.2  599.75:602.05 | 1.04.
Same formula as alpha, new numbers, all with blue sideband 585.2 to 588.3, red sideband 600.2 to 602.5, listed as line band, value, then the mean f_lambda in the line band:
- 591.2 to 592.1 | 0.06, 14.1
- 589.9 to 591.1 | 0.03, 14.5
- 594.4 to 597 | -0.01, 14.8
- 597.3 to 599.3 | -0.04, 15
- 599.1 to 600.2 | 0.03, 14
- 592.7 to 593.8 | 0.04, 14.3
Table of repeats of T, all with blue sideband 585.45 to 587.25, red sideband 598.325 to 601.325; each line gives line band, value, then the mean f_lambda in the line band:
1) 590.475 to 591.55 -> 0.03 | 14.5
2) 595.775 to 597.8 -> -0.06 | 15.4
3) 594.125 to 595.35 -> -0.01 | 14.8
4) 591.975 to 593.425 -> 0.03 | 14.3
